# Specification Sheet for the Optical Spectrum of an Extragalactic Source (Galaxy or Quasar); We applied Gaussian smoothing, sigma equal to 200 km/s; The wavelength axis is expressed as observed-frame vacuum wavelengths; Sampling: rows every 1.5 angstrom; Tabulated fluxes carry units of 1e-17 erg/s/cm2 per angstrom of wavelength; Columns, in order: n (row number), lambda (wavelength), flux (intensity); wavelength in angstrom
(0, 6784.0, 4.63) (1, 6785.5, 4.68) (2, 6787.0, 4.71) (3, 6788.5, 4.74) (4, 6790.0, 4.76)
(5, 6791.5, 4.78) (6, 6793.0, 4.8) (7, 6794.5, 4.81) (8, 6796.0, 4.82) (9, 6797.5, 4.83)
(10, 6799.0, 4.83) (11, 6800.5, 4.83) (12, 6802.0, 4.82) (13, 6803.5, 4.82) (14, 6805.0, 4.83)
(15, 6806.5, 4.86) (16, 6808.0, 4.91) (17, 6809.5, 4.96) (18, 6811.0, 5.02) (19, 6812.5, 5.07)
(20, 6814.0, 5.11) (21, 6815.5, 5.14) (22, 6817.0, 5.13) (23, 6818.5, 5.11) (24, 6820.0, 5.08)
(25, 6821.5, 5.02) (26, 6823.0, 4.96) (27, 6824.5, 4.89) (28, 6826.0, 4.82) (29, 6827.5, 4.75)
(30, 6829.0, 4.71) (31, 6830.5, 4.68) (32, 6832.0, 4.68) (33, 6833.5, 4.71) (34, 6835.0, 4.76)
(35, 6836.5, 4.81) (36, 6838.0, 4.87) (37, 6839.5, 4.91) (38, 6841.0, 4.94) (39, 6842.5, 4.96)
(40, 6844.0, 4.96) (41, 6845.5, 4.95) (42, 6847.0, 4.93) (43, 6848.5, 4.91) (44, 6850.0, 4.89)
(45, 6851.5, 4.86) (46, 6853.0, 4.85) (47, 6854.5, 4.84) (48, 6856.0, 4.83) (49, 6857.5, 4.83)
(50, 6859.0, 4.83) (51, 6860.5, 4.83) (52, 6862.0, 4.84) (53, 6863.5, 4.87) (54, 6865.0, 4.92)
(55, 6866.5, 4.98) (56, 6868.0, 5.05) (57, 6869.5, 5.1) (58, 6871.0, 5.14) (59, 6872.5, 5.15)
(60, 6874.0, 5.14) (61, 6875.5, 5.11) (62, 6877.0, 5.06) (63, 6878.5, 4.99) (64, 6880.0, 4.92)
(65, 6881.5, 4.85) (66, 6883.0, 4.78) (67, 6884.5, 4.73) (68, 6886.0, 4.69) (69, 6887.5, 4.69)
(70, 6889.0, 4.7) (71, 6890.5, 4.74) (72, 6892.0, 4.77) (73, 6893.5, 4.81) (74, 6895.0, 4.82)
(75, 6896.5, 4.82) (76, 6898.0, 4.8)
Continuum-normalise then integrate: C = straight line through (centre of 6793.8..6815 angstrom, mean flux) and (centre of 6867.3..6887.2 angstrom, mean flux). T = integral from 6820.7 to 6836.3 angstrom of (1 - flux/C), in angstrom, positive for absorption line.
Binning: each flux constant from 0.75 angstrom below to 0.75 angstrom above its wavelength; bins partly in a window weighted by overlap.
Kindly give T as 0.39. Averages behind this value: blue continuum 4.9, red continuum 4.97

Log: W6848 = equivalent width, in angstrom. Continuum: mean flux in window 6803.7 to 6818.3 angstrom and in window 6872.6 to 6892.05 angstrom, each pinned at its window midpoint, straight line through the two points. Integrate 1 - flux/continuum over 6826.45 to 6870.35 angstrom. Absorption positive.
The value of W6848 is 0.6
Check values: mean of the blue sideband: 5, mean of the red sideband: 4.87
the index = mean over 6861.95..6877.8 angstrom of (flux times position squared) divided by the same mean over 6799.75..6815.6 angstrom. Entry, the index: 1.0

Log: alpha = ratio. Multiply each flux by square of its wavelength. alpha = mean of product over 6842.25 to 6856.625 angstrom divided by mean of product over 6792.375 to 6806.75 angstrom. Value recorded 1.0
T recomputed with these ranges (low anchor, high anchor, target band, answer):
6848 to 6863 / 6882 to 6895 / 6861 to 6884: -0.92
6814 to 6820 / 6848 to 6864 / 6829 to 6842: 0.52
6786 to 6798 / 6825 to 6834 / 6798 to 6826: -1.23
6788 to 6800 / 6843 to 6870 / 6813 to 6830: -0.45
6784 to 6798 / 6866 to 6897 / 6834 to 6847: -0.14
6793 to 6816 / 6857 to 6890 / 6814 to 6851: 0.05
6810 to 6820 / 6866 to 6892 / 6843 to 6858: 0.34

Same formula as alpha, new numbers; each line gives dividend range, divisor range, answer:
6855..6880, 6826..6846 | 1.04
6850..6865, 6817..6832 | 1.00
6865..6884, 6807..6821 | 1.01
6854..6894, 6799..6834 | 1.01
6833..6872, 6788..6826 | 1.01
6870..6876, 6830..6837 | 1.10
